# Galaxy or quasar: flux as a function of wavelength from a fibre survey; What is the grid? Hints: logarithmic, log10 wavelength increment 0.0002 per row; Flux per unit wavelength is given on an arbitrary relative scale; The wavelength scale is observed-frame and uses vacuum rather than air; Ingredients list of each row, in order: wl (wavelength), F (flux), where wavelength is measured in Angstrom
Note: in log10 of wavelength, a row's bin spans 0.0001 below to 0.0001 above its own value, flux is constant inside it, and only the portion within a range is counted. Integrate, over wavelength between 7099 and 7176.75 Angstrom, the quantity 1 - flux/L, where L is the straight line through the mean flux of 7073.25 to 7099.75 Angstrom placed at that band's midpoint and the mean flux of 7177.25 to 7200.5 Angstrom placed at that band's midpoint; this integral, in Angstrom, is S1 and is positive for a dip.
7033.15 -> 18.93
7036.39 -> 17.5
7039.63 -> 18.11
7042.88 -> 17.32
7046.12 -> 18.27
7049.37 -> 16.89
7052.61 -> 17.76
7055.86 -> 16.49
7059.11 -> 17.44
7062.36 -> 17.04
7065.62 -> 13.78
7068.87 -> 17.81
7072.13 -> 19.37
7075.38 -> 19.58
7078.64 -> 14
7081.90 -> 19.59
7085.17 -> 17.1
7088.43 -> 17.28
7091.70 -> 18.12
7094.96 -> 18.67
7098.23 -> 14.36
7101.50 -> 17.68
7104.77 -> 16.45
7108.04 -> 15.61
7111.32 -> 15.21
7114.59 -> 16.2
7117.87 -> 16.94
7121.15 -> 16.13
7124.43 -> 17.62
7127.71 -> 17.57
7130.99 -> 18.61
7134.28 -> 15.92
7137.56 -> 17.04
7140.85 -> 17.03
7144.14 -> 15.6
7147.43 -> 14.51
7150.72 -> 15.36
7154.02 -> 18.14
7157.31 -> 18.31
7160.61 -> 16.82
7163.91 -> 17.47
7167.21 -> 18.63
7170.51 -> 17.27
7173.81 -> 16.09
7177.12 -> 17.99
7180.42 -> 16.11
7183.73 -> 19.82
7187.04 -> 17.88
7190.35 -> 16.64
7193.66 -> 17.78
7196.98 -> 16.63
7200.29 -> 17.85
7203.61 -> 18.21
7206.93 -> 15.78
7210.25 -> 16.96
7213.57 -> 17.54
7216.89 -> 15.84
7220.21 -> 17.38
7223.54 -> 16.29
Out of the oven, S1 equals 3.04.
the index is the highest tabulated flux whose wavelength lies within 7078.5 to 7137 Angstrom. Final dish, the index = 19.59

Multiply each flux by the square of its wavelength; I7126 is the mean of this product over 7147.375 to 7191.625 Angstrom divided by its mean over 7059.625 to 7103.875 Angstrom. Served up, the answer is 1.03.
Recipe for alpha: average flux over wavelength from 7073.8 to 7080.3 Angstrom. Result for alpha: 16.8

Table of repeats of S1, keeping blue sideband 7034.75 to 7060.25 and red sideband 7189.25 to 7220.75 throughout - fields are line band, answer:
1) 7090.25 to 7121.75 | 1.42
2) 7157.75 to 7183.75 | -0.41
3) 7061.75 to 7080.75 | 0.46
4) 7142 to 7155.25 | 1.03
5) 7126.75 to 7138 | -0.03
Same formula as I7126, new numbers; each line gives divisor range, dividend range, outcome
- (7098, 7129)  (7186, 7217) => 1.07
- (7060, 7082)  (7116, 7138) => 1.01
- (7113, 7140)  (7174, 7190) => 1.06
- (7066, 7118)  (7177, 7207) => 1.06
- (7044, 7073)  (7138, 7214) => 1.03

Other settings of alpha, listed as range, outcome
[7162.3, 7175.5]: 17.4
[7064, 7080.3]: 16.9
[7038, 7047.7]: 17.9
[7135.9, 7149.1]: 16.1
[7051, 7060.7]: 17.2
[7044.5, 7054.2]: 17.6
